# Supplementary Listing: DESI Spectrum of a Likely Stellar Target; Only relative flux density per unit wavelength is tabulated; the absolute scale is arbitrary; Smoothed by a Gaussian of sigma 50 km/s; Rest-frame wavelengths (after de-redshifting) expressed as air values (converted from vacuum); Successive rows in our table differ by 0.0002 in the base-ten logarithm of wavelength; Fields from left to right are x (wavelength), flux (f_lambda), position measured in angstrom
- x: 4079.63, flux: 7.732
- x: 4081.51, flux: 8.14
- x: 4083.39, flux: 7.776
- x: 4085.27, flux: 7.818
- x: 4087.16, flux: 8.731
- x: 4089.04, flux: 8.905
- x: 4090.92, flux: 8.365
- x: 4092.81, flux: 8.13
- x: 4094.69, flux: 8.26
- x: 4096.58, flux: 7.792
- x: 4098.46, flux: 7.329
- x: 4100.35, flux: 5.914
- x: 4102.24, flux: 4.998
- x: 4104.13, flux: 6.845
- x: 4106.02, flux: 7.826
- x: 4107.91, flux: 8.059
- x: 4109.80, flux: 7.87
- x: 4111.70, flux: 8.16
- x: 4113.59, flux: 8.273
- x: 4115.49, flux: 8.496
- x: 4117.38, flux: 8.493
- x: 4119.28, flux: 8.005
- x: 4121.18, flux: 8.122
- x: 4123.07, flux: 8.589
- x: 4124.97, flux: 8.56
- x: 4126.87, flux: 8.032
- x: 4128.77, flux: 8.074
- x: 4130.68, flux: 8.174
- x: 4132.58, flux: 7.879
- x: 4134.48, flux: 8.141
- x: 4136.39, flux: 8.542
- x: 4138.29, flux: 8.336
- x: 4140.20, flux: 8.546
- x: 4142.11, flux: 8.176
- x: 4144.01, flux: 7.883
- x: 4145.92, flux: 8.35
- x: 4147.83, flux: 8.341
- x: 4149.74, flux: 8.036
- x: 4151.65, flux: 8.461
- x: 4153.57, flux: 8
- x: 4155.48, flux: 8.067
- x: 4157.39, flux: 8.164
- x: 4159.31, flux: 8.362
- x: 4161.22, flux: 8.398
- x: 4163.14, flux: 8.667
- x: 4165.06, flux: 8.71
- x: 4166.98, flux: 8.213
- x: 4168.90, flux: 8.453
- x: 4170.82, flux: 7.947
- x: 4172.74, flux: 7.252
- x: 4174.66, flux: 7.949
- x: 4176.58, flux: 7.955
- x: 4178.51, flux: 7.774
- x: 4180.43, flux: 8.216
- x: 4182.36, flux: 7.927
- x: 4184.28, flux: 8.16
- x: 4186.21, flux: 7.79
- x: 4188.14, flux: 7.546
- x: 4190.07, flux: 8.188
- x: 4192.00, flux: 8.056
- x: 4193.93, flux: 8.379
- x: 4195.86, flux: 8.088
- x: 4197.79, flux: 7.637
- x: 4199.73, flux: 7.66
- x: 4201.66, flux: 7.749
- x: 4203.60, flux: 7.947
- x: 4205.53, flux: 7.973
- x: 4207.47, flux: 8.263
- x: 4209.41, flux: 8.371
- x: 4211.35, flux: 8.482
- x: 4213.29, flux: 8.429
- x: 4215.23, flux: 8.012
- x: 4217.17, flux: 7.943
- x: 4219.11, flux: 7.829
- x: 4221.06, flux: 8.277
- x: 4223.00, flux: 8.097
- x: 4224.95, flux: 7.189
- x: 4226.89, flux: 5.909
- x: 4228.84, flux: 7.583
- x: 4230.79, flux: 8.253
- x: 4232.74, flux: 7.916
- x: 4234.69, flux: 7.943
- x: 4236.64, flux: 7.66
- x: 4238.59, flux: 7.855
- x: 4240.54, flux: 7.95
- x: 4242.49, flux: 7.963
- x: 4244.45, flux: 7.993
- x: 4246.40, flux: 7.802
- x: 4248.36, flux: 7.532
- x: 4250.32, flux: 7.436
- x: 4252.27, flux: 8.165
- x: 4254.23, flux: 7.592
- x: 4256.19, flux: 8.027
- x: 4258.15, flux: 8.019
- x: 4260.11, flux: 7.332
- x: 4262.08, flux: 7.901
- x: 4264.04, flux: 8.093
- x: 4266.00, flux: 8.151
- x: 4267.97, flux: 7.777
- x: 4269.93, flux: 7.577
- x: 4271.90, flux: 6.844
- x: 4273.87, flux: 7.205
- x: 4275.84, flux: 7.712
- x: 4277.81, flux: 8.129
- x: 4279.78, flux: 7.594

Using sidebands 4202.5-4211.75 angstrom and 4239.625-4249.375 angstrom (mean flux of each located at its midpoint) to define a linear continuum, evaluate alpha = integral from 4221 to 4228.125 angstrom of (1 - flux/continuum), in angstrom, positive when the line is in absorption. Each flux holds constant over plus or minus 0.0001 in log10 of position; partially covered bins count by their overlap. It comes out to 0.7 angstrom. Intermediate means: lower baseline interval 8.18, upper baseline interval 7.84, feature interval 7.26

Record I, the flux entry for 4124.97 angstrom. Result 8.56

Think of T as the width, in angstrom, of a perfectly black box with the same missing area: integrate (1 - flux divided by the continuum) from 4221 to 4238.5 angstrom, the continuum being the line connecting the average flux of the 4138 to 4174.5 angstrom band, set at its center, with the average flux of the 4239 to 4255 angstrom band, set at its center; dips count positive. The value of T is 0.6 angstrom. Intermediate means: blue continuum 8.22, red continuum 7.81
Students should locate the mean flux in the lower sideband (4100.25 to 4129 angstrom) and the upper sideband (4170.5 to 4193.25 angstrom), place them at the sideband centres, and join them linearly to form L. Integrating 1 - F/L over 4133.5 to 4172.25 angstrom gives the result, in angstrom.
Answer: -2.0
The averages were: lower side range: 7.82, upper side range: 7.9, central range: 8.28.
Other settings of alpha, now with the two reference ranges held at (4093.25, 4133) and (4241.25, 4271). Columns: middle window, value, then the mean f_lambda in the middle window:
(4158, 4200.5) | -1.4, 8.06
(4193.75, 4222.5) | -0.9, 8.06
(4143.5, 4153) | -0.5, 8.21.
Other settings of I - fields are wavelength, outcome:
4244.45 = 7.993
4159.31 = 8.362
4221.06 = 8.277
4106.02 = 7.826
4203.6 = 7.947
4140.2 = 8.546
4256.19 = 8.027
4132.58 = 7.879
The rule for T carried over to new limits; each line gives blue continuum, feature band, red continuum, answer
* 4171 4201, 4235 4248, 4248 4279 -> -0.1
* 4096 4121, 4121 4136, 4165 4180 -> -1.0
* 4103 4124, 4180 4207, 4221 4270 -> -0.3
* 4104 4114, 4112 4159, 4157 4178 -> -1.3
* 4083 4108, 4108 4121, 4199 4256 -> -0.9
